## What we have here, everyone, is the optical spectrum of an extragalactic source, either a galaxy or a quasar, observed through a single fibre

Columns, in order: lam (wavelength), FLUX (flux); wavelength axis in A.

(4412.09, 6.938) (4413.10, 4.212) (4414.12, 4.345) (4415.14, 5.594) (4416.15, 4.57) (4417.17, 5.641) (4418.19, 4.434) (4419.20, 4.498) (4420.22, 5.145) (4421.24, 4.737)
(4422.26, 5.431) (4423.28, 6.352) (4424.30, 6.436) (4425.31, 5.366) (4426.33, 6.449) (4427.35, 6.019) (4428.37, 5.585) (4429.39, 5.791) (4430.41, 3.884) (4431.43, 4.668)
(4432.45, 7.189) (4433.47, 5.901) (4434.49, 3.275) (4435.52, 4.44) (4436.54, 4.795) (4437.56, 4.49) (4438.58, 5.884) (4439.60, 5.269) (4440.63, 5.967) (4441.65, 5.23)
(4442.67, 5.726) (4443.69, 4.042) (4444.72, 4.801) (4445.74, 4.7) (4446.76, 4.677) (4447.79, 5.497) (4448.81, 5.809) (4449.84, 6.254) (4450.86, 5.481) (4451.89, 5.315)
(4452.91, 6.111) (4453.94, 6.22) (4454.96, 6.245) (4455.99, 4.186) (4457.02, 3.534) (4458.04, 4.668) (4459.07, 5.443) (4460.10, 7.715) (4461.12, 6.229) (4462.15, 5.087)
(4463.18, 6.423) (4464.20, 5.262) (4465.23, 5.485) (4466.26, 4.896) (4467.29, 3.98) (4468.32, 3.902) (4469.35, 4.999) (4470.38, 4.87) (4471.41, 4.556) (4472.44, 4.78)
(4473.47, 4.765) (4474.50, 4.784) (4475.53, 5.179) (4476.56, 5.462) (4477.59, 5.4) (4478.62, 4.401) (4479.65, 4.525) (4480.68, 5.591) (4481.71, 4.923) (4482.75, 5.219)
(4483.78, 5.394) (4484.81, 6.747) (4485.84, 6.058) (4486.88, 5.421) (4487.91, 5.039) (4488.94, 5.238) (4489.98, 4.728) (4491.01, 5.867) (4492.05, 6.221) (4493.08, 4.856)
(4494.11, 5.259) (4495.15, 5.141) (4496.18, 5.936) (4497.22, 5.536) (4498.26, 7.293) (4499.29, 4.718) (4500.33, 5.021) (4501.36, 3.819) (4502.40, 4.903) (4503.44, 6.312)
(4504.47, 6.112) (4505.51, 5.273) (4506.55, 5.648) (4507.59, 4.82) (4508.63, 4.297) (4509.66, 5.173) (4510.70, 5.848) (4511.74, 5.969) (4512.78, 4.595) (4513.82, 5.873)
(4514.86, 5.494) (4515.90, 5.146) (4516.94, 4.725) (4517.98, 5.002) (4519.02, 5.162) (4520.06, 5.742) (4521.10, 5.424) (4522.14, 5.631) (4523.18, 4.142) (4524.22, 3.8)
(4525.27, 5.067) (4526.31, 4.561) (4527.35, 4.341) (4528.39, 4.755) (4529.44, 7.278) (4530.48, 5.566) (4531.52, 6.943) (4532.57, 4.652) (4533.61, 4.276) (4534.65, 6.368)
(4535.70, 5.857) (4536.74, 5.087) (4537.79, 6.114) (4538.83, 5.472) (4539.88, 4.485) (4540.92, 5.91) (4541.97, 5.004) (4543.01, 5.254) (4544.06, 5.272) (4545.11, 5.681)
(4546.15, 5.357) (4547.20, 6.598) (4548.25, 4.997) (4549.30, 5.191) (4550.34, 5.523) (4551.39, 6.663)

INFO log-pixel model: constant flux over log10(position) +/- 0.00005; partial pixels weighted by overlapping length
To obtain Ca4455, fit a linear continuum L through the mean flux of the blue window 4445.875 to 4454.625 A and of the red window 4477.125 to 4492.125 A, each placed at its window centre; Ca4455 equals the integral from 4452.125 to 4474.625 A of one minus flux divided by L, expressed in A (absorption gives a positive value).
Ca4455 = 1.4 A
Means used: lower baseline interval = 5.64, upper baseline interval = 5.36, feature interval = 5.2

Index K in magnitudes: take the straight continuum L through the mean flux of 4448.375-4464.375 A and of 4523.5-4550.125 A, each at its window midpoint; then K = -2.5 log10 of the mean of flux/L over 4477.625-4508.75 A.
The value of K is 0.03 mag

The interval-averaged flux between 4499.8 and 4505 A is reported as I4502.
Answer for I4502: 5.23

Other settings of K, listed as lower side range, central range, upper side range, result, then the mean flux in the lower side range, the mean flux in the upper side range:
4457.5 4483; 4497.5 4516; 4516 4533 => -0.04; 5.14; 5.18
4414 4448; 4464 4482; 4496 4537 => 0.08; 5.21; 5.3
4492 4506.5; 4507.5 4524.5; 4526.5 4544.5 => 0.06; 5.44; 5.43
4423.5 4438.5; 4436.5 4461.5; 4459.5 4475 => -0.02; 5.34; 5.18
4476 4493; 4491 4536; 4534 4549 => 0.03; 5.38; 5.51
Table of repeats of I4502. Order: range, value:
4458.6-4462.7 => 6.13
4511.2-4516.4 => 5.41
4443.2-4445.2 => 4.4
